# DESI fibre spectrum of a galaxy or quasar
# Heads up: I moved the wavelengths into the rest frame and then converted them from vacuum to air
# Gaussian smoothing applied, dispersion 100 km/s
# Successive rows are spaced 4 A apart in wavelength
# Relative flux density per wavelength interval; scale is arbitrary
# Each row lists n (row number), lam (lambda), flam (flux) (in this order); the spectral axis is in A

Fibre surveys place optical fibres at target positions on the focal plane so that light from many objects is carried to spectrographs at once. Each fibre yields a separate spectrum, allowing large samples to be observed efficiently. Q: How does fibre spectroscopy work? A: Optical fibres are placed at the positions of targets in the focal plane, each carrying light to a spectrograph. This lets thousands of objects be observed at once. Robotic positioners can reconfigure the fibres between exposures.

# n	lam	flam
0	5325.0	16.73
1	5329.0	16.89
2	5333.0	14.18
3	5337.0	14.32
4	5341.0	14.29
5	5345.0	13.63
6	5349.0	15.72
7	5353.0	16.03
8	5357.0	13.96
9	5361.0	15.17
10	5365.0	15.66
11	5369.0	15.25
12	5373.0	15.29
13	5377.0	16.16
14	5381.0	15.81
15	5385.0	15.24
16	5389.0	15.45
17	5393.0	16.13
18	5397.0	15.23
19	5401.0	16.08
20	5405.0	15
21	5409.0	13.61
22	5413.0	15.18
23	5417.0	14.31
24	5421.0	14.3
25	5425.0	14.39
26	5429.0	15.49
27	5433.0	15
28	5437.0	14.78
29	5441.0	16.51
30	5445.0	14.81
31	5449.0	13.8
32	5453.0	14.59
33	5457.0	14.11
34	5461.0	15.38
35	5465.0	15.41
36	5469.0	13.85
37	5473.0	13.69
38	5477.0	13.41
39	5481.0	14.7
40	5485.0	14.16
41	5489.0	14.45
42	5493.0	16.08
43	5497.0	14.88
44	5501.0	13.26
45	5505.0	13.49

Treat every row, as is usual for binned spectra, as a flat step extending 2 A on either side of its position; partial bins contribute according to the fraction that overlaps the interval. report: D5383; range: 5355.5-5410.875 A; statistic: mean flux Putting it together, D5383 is 15.3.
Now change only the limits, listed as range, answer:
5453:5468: 14.8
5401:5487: 14.6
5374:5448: 15.2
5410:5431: 14.7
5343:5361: 14.9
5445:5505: 14.4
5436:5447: 15.4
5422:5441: 15.1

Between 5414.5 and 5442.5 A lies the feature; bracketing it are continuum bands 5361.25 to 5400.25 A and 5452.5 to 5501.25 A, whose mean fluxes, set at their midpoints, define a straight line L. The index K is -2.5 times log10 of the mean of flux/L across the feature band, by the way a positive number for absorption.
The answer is 0.01 mag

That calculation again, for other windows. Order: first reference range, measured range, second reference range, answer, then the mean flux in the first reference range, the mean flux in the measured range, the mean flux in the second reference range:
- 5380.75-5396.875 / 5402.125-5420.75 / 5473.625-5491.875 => 0.05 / 15.6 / 14.6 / 14.2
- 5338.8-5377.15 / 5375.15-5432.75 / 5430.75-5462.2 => -0.01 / 15.1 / 15.2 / 14.9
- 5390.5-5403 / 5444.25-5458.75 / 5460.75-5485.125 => 0.03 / 15.8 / 14.3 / 14.3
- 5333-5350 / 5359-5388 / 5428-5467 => -0.07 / 14.4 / 15.5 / 15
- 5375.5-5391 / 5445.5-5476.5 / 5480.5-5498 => 0.05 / 15.6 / 14.4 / 14.9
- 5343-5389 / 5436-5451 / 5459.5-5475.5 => -0.02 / 15.3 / 15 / 14.5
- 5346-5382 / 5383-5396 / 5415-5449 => -0.03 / 15.4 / 15.6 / 14.9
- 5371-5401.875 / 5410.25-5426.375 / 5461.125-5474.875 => 0.05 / 15.7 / 14.5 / 14.5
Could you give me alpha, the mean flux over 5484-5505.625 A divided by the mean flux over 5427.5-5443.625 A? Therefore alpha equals 0.94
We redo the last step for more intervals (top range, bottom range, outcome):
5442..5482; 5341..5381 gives 0.95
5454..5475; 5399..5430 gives 0.98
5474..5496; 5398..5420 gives 0.98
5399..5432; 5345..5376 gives 0.97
